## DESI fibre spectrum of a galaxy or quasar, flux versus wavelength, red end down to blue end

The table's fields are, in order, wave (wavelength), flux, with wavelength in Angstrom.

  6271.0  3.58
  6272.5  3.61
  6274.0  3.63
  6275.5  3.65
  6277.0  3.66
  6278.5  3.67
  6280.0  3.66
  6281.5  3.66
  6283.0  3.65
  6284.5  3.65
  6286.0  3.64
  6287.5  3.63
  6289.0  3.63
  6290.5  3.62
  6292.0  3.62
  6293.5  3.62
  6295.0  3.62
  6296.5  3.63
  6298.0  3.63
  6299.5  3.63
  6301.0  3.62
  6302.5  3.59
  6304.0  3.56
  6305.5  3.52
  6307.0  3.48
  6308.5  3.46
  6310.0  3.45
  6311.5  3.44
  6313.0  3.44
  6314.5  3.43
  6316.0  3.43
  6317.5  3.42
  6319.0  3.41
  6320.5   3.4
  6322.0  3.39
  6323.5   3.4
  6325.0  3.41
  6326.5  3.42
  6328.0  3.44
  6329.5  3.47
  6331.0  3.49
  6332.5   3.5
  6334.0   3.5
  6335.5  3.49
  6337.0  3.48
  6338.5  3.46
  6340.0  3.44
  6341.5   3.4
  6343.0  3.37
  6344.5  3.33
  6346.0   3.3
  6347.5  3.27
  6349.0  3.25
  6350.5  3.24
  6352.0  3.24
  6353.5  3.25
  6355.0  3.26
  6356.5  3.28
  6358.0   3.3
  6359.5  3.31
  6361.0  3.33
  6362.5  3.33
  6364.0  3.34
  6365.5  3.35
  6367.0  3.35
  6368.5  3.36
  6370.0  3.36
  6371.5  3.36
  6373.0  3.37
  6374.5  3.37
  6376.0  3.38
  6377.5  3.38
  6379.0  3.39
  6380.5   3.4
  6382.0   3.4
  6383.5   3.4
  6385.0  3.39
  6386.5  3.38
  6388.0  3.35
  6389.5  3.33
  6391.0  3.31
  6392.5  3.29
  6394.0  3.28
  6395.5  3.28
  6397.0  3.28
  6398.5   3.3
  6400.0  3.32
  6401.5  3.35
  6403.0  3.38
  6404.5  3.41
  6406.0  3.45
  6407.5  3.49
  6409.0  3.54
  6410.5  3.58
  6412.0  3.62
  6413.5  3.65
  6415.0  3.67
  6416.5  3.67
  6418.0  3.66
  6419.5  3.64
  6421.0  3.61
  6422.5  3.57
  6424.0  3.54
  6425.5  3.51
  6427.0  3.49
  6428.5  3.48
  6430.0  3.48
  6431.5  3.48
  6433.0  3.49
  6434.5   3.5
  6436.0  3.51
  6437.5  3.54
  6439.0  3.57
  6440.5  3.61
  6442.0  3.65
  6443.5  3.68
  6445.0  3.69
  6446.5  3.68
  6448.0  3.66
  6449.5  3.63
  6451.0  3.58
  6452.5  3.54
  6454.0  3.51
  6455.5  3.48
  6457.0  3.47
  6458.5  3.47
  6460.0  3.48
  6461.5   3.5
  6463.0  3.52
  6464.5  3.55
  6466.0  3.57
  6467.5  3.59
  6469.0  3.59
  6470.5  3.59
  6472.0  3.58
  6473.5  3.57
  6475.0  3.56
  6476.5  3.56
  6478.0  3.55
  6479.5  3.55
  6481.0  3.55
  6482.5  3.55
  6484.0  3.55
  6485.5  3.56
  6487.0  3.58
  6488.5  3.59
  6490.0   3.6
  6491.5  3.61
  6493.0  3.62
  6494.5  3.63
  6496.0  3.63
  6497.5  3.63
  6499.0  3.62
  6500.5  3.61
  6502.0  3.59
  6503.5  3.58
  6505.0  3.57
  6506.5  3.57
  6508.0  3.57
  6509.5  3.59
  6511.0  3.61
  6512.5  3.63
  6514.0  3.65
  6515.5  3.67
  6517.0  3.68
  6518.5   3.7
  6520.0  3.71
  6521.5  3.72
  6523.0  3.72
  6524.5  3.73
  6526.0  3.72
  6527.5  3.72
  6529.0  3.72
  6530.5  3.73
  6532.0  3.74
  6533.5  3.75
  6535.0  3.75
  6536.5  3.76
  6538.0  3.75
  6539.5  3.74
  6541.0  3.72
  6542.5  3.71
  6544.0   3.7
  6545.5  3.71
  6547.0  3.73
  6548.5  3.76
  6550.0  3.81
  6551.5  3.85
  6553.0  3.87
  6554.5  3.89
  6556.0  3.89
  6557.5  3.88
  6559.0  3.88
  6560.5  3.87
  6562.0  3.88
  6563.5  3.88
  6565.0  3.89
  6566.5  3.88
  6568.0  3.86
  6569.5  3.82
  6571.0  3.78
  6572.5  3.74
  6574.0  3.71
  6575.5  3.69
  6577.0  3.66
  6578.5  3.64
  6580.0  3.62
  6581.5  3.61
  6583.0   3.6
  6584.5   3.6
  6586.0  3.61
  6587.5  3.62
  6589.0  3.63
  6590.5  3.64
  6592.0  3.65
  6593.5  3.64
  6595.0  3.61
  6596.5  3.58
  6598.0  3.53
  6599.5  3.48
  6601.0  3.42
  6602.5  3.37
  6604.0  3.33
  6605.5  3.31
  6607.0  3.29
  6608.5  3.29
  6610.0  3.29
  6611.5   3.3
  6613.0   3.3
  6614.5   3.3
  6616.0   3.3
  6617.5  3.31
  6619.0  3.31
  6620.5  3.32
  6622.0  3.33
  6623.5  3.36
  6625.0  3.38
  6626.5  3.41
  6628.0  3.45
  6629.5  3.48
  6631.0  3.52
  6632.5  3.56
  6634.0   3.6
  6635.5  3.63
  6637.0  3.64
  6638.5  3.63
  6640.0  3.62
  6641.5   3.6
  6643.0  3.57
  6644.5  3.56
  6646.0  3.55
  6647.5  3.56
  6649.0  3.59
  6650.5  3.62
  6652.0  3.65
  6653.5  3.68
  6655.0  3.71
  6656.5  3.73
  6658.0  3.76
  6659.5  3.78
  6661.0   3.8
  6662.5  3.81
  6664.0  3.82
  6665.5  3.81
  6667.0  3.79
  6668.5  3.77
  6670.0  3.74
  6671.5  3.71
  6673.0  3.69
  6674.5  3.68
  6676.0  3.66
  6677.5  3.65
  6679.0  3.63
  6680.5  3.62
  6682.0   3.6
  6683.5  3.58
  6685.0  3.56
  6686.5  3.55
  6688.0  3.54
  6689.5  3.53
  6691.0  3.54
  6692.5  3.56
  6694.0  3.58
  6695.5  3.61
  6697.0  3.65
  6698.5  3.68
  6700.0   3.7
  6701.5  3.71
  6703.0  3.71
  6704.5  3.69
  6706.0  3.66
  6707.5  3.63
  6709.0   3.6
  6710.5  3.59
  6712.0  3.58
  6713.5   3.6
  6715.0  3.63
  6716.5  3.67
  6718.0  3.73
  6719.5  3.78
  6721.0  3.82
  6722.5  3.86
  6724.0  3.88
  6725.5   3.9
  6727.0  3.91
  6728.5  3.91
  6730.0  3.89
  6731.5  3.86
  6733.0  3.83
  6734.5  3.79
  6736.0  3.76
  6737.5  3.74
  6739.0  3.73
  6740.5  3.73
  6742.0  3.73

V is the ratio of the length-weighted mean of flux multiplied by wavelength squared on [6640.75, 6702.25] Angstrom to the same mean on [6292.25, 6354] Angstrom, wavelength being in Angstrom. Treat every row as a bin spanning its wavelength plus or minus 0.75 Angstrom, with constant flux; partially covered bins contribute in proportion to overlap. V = 1.2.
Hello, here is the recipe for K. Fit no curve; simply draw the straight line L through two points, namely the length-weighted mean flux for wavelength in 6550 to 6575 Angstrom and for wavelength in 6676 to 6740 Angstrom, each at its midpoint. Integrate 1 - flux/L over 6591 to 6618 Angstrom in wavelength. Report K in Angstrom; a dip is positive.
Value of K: 2.8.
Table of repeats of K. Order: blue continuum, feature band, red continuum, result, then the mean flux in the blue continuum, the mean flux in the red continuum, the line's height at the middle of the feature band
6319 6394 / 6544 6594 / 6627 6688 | -2.6 Angstrom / 3.37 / 3.65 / 3.56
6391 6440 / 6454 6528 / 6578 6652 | -2.3 Angstrom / 3.49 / 3.49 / 3.49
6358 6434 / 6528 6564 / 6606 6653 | -3.5 Angstrom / 3.43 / 3.46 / 3.45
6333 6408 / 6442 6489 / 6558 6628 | -1.7 Angstrom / 3.35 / 3.55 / 3.44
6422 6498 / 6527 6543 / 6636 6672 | -0.6 Angstrom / 3.56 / 3.69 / 3.61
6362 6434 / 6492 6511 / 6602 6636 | -1.1 Angstrom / 3.43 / 3.38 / 3.41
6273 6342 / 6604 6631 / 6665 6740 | 2.4 Angstrom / 3.53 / 3.7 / 3.66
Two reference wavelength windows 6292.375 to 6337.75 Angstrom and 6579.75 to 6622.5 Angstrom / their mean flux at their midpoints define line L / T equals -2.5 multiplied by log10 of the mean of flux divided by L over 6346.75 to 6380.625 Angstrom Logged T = 0.05 mag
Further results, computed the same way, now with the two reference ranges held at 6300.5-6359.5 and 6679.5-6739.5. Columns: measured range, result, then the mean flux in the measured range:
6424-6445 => -0.02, 3.54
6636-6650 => 0.02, 3.59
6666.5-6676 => -0.02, 3.72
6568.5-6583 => -0.03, 3.69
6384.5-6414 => 0.02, 3.4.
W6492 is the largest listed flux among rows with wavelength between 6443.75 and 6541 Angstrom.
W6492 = 3.76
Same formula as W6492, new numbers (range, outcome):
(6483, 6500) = 3.63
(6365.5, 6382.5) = 3.4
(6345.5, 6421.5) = 3.67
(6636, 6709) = 3.82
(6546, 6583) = 3.89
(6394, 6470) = 3.69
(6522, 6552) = 3.85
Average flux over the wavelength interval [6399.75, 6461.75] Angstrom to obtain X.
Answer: 3.55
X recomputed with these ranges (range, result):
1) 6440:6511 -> 3.58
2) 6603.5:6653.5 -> 3.46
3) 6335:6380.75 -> 3.35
